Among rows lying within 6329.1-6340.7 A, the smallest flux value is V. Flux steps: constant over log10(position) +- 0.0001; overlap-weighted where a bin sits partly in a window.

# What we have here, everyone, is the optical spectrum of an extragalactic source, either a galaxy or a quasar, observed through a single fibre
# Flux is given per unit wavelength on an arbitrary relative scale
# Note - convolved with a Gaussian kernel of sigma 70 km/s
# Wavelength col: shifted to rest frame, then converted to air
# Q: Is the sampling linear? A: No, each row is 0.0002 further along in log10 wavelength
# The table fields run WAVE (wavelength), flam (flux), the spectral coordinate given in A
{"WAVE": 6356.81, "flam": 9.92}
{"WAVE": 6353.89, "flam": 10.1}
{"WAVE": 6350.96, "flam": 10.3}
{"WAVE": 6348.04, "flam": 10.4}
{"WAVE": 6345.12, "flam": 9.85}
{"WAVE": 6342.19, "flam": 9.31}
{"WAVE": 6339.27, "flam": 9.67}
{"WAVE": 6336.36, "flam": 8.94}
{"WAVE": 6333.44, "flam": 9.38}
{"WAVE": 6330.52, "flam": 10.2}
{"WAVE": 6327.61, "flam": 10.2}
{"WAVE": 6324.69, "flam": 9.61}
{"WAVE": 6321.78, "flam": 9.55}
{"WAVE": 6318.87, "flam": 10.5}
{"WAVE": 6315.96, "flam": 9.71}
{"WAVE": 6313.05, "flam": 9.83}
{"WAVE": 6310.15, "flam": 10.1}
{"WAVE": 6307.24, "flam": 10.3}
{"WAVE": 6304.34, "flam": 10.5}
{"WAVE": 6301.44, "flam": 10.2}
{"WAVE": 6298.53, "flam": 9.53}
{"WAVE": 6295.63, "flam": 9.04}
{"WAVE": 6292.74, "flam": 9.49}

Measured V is 8.94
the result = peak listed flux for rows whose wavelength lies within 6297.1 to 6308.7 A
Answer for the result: 10.5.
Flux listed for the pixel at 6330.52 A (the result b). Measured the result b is 10.2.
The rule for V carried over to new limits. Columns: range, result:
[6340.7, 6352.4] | 9.31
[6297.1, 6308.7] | 9.53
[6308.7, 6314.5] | 9.83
